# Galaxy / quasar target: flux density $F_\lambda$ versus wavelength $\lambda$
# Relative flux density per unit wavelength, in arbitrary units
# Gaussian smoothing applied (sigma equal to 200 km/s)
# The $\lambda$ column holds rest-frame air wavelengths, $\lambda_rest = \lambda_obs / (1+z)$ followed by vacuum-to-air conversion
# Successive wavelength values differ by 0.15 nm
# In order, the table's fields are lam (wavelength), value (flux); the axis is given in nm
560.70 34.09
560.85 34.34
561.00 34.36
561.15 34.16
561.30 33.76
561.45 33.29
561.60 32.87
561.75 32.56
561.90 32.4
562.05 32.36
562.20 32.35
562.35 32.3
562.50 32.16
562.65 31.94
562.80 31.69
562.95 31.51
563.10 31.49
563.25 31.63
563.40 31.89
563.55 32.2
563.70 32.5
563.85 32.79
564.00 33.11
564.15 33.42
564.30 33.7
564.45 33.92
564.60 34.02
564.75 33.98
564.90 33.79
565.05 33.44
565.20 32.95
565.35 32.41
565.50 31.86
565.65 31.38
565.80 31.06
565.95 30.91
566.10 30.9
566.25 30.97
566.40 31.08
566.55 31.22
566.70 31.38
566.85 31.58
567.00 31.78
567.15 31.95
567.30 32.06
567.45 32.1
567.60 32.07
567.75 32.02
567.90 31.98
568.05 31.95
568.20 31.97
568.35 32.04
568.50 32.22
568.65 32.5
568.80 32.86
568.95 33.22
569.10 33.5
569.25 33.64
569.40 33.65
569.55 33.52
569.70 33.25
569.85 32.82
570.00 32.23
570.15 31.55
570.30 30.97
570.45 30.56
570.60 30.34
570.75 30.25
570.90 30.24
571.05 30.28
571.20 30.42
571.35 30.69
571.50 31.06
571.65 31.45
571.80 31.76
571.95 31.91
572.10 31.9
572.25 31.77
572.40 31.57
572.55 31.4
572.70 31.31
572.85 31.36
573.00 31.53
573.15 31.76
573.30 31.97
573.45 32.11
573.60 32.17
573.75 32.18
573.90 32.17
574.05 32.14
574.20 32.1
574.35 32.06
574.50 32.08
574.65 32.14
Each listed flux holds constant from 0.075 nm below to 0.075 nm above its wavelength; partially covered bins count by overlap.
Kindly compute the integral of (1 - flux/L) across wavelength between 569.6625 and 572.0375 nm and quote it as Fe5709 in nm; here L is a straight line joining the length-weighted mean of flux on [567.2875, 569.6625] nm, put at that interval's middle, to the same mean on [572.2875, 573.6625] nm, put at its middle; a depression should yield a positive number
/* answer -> 0.067 nm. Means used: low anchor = 32.6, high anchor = 31.7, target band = 31.2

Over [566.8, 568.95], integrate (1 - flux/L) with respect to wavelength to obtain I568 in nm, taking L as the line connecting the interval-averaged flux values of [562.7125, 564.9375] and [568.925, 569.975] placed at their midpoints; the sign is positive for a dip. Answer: 0.07 nm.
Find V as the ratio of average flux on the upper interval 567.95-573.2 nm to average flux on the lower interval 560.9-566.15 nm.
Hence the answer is 0.98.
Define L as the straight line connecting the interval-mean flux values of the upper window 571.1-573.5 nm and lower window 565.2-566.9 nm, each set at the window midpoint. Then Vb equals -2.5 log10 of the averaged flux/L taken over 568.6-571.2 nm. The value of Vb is -0.02 mag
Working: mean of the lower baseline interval 31.4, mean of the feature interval 32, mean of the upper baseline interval 31.5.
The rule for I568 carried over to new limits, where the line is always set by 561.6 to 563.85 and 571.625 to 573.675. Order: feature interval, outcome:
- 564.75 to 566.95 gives 0.01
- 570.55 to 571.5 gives 0.04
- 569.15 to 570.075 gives -0.04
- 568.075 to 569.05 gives -0.02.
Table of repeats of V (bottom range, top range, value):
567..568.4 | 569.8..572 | 0.97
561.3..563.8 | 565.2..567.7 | 0.98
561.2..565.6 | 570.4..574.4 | 0.96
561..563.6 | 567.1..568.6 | 0.99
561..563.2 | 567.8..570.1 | 1.01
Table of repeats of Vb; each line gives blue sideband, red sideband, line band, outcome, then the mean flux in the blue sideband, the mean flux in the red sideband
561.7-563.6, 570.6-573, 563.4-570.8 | -0.023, 32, 31.1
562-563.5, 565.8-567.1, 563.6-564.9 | -0.059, 31.9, 31.2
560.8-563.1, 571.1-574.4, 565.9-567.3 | 0.031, 32.7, 31.7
